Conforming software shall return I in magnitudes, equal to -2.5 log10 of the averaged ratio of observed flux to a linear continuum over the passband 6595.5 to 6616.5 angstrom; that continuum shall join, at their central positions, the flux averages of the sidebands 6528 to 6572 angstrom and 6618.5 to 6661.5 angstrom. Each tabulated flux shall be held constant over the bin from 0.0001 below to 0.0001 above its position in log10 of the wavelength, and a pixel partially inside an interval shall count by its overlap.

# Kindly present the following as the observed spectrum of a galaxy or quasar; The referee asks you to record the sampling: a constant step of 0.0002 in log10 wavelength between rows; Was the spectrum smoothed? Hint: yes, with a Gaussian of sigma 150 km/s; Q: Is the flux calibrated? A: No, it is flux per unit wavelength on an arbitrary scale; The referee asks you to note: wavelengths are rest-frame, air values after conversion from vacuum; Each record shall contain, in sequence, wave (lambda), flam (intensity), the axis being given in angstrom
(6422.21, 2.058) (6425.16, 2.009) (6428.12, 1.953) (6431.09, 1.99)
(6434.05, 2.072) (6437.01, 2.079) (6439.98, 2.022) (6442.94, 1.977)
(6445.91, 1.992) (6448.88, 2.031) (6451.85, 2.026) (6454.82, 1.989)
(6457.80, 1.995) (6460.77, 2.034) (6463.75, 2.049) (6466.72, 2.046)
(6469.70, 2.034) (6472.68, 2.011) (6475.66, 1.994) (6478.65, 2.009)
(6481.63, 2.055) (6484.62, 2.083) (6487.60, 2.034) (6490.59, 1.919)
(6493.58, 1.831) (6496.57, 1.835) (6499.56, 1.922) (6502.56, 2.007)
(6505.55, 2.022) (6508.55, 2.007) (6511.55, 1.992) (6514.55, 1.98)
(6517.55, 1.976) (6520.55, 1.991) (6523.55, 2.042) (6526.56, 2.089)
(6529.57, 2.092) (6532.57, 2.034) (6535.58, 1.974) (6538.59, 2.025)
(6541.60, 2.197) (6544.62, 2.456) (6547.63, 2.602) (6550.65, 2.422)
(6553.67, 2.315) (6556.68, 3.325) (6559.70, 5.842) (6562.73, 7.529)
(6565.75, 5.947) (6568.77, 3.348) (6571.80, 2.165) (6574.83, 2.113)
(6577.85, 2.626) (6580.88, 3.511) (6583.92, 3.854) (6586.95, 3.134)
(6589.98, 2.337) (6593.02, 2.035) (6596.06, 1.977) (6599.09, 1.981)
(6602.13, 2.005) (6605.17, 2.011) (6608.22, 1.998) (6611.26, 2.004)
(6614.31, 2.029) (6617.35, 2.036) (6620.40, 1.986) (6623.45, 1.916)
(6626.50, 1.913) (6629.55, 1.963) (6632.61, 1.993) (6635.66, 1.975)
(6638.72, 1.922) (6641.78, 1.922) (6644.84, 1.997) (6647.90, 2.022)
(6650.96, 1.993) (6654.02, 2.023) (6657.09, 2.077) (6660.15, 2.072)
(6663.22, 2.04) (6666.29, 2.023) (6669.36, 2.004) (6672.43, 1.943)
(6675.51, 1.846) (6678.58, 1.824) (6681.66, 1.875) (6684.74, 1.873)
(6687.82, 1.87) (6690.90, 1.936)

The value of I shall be 0.22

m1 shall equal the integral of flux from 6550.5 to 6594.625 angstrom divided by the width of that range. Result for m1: 3.53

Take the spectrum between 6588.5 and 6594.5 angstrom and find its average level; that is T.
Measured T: 2.18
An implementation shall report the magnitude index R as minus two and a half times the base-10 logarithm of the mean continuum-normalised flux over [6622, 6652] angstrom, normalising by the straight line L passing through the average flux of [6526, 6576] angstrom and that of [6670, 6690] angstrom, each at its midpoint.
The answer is 0.17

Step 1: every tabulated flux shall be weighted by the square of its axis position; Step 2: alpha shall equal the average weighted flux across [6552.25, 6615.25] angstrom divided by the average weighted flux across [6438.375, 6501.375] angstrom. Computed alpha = 1.59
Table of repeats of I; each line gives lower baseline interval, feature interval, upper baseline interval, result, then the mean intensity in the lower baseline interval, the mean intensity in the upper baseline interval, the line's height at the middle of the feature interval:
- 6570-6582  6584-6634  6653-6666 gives 0.12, 2.59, 2.05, 2.38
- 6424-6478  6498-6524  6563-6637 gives 0.12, 2.02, 2.54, 2.23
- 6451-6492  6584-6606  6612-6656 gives -0.17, 2.02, 1.98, 1.99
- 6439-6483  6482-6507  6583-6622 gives 0.06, 2.02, 2.24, 2.07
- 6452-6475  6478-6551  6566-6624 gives 0.07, 2.02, 2.46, 2.19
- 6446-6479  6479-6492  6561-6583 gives 0.19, 2.02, 3.91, 2.42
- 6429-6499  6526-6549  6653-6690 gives -0.10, 2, 1.95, 1.99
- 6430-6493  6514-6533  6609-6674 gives -0.01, 2.02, 1.99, 2.01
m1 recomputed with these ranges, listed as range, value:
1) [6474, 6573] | 2.55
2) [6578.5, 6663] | 2.18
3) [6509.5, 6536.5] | 2.02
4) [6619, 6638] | 1.96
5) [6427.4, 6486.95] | 2.02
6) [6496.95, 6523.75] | 1.98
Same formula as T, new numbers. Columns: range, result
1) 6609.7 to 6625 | 1.99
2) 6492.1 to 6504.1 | 1.9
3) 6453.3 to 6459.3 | 1.99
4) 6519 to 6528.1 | 2.04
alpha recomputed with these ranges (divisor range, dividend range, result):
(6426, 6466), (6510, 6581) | 1.46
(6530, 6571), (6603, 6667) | 0.61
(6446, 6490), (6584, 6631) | 1.10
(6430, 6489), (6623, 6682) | 1.03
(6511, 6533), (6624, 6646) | 1.00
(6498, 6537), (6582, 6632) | 1.13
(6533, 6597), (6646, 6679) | 0.66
